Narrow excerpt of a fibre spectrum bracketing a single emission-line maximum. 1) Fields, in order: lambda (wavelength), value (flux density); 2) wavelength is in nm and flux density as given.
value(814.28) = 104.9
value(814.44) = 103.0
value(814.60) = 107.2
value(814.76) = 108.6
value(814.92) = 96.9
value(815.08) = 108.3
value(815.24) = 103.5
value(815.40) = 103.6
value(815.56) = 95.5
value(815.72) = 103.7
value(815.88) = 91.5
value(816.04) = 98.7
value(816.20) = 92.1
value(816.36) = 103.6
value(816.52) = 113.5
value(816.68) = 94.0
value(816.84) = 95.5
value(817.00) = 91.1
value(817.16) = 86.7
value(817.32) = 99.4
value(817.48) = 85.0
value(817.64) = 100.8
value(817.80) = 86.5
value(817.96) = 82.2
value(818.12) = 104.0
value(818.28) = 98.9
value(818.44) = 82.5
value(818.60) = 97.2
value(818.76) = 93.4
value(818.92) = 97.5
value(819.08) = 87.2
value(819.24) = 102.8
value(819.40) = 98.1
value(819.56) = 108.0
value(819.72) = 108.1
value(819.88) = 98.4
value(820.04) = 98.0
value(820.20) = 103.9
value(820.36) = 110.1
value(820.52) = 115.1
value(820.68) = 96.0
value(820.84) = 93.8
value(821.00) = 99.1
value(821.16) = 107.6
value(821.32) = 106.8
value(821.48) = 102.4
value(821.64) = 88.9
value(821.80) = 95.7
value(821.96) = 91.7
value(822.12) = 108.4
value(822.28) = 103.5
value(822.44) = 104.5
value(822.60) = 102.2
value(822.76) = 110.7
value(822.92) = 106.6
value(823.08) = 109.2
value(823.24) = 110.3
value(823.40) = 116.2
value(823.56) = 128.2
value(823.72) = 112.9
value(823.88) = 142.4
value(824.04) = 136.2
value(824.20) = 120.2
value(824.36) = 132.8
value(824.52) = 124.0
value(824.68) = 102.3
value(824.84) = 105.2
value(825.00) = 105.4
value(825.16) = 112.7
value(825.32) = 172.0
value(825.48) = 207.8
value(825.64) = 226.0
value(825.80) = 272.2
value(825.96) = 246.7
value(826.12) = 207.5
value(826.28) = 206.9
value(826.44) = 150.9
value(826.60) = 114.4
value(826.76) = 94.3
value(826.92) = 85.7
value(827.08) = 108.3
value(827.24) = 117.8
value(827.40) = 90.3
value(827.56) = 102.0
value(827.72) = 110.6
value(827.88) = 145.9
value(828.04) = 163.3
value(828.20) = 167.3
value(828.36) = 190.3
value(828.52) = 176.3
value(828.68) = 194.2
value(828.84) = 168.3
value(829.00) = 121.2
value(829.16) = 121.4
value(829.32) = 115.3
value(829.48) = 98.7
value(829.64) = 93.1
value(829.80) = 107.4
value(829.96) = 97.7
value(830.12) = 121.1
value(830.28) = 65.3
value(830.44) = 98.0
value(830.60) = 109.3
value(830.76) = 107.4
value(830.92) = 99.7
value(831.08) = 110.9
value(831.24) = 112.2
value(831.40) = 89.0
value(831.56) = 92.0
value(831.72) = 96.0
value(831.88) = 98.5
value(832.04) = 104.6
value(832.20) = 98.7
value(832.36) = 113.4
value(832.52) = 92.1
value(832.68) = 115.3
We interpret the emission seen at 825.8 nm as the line H-alpha 6563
